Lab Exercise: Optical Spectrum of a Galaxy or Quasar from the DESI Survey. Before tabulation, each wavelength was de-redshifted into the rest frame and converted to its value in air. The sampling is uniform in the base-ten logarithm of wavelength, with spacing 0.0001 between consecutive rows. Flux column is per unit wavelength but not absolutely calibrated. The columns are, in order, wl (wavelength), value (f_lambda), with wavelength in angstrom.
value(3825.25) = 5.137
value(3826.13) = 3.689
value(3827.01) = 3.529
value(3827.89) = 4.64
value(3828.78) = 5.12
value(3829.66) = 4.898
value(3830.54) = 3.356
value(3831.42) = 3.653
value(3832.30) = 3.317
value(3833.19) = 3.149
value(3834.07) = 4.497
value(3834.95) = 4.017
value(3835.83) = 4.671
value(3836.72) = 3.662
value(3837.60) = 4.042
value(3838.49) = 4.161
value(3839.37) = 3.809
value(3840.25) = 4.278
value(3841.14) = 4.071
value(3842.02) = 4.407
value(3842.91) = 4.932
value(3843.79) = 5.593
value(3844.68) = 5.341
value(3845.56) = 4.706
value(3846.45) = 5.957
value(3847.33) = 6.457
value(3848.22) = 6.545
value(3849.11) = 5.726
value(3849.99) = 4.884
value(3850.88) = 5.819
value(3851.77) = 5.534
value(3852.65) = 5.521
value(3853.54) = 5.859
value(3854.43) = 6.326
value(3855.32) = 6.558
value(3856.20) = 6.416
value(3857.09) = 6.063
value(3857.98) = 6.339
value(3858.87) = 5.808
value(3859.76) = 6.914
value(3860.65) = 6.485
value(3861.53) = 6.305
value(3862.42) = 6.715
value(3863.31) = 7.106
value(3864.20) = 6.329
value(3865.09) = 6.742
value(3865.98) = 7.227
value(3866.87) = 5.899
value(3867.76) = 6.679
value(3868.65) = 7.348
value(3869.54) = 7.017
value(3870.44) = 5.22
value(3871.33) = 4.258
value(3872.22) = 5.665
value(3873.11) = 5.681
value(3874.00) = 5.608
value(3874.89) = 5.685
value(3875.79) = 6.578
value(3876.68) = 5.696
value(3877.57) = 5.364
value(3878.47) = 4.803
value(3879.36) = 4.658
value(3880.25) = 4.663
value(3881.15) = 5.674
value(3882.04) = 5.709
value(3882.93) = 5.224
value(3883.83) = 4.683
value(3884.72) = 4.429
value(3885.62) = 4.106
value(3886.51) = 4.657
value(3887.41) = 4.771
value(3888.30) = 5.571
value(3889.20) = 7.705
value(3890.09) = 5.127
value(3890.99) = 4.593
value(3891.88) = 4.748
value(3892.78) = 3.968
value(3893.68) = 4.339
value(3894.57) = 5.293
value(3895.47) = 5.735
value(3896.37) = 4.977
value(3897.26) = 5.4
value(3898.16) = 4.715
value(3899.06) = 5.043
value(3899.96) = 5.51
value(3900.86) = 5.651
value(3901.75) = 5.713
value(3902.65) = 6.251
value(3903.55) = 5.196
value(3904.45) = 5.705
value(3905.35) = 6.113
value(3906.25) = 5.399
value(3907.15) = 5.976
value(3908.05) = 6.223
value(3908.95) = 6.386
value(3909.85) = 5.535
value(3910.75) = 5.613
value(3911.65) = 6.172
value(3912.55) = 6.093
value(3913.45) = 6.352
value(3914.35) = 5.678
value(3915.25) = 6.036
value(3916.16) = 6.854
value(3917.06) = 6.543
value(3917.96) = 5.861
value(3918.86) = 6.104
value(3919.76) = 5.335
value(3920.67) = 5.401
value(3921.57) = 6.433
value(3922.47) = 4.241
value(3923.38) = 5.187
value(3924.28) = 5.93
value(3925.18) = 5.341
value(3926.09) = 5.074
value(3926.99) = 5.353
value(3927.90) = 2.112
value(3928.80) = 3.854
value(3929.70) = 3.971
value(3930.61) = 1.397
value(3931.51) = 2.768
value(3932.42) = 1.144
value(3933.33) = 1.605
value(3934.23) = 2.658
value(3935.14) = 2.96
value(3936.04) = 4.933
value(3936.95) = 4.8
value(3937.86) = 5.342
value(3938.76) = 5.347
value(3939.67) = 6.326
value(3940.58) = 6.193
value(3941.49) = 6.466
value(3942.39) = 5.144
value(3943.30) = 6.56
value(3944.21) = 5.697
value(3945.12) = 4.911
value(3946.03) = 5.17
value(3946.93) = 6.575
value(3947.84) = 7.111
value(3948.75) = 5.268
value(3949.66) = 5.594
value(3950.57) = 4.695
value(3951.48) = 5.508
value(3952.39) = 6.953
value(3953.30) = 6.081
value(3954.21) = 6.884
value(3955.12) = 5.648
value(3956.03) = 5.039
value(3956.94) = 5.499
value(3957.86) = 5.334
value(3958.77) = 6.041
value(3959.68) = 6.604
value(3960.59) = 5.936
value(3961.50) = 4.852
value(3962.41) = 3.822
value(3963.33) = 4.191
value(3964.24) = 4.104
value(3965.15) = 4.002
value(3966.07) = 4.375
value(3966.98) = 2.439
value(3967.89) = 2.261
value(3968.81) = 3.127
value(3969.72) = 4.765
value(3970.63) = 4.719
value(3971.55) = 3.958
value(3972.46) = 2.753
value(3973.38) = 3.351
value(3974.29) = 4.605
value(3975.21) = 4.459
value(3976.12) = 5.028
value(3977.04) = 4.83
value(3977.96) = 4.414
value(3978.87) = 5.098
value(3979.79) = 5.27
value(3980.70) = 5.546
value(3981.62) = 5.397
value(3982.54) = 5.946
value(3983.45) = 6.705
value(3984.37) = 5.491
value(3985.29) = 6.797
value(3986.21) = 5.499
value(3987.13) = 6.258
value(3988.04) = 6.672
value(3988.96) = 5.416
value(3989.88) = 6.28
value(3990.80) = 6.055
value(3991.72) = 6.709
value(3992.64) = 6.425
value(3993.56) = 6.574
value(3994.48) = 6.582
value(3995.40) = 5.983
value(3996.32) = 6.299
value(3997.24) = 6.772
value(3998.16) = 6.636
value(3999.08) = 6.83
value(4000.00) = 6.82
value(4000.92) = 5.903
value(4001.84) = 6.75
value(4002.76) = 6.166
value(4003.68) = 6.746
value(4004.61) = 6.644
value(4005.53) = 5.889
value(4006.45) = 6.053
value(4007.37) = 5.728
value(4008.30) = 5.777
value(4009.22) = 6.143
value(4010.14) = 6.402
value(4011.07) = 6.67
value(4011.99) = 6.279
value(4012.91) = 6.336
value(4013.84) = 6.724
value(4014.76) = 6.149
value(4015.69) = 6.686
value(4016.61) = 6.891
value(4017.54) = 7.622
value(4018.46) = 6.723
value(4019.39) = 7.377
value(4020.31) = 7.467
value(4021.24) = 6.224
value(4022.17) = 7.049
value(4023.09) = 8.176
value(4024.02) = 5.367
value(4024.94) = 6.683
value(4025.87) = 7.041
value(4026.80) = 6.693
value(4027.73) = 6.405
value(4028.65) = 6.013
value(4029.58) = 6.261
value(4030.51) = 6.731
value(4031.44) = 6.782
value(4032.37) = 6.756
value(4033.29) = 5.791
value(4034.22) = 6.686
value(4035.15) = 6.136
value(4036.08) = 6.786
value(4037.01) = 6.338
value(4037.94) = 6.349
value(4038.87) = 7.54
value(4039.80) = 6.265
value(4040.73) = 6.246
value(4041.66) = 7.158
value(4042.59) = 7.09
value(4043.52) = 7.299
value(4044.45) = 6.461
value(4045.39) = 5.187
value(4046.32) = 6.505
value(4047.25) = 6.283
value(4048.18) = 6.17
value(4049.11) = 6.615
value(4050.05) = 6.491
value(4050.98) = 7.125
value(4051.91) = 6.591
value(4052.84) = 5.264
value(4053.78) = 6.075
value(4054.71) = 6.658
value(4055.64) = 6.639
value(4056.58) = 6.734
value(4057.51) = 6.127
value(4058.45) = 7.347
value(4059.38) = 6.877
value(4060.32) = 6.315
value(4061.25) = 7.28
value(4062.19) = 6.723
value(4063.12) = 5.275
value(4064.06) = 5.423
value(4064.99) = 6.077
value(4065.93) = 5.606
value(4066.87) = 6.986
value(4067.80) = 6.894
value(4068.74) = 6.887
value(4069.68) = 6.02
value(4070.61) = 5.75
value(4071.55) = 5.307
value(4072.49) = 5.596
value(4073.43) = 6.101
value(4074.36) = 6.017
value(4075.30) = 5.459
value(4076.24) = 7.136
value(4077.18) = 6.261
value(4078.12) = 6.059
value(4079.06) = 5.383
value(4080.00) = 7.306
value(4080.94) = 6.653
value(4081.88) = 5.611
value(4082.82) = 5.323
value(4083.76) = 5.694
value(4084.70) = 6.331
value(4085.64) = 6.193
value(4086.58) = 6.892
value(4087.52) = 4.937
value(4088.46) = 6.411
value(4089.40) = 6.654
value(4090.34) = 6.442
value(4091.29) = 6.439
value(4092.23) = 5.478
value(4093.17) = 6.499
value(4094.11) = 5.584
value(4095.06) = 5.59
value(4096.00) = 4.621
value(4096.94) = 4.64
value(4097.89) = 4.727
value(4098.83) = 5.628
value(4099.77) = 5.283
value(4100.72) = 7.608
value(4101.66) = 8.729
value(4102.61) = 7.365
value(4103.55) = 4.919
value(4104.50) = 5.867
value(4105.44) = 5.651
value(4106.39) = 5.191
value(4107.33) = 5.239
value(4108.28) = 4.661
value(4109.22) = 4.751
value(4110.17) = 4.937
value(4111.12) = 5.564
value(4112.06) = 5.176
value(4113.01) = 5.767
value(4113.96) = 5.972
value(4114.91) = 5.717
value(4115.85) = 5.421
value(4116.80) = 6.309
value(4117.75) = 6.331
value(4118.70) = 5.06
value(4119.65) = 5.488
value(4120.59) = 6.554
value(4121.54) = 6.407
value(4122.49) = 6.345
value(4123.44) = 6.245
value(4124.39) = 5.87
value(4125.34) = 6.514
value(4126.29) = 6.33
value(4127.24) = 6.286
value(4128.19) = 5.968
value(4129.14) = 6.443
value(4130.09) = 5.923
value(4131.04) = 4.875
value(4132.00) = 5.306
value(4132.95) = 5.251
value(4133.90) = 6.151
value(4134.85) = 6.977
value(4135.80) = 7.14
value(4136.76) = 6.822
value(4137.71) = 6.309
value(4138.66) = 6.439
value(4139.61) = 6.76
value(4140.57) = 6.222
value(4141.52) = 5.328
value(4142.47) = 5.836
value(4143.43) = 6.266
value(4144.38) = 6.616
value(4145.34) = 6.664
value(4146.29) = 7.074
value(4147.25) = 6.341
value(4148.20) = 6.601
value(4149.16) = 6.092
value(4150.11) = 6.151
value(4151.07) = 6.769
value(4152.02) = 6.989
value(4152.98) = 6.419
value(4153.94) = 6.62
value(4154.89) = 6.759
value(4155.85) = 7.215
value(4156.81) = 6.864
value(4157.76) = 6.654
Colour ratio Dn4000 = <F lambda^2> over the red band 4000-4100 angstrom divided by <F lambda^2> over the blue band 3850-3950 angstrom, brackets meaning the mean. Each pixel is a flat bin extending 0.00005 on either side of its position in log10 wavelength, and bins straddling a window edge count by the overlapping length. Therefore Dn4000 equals 1.3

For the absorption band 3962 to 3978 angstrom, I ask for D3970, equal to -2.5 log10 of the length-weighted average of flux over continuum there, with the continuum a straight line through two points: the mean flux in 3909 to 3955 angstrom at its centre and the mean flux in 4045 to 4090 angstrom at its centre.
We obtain 0.360 mag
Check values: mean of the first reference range 5.2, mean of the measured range 3.94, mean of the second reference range 6.24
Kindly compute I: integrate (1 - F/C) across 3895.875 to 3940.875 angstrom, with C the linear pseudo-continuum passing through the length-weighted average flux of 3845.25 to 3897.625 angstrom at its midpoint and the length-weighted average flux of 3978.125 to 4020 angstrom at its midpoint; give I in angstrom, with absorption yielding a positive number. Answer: 6.2 angstrom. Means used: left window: 5.69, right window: 6.3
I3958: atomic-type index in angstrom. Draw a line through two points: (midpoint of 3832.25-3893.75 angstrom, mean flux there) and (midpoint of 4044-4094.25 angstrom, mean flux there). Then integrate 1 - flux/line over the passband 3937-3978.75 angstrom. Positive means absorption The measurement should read 5.2 angstrom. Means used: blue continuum 5.43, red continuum 6.23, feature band 5.06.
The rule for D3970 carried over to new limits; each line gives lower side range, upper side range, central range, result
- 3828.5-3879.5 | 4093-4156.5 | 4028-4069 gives -0.10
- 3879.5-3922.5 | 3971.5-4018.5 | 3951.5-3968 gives 0.14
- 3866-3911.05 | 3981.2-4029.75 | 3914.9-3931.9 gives 0.16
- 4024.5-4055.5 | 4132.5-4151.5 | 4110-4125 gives 0.10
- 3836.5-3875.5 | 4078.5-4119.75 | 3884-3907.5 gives 0.10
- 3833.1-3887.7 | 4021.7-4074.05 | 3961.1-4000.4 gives 0.17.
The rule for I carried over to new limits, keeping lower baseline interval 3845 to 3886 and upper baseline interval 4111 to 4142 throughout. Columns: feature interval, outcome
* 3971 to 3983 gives 2.6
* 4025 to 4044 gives -2.0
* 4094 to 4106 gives 0.3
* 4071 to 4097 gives 0.2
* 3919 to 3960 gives 6.0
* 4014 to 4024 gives -1.7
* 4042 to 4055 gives -0.9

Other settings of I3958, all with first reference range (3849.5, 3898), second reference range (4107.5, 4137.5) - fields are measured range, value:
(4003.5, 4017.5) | -1.4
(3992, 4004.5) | -1.6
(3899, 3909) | -0.1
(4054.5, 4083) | -2.0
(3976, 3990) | 0.2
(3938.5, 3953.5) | -0.3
